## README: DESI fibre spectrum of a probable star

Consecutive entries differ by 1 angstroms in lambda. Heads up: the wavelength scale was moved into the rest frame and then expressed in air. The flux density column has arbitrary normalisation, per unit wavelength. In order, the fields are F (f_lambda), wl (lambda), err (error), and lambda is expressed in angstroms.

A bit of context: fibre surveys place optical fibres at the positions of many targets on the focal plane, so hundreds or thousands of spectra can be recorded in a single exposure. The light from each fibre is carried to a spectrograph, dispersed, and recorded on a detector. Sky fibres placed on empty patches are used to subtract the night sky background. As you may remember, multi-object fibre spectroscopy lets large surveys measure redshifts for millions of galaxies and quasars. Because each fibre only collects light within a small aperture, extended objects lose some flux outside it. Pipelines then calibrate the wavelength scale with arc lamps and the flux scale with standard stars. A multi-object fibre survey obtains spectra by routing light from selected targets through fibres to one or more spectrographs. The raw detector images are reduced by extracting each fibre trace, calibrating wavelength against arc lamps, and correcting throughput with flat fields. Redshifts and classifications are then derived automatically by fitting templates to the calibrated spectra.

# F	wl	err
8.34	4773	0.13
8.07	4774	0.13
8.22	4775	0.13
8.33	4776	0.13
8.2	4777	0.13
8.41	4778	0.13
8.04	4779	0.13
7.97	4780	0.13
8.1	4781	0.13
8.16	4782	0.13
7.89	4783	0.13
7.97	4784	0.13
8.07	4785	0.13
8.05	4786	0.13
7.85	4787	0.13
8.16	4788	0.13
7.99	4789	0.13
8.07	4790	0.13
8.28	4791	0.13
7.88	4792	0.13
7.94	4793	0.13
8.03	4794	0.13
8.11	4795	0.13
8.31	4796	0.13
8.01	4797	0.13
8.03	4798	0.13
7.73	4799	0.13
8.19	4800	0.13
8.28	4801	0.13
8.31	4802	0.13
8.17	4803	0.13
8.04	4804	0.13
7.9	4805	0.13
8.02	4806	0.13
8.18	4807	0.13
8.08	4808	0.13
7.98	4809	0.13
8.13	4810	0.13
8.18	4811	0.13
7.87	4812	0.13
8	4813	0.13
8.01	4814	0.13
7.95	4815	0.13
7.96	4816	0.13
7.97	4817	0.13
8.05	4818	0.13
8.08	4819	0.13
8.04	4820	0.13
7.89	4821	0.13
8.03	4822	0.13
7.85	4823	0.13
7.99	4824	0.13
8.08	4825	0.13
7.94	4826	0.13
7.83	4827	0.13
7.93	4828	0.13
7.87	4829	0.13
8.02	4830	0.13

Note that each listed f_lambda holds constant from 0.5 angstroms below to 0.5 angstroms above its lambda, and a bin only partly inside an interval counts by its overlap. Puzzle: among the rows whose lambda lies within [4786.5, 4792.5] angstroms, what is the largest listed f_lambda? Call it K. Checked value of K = 8.28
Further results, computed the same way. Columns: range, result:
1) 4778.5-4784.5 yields 8.16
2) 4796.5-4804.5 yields 8.31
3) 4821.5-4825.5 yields 8.08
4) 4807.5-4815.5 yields 8.18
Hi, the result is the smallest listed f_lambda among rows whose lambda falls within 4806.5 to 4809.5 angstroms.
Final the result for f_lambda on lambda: 7.98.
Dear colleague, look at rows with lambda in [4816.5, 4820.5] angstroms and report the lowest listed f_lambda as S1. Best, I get 7.97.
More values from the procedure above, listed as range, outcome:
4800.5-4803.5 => 8.17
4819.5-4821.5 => 7.89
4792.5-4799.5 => 7.73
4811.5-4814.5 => 7.87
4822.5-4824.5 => 7.85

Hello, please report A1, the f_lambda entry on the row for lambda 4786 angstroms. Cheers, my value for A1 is 8.05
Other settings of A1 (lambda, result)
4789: 7.99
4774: 8.07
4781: 8.1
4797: 8.01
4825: 8.08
